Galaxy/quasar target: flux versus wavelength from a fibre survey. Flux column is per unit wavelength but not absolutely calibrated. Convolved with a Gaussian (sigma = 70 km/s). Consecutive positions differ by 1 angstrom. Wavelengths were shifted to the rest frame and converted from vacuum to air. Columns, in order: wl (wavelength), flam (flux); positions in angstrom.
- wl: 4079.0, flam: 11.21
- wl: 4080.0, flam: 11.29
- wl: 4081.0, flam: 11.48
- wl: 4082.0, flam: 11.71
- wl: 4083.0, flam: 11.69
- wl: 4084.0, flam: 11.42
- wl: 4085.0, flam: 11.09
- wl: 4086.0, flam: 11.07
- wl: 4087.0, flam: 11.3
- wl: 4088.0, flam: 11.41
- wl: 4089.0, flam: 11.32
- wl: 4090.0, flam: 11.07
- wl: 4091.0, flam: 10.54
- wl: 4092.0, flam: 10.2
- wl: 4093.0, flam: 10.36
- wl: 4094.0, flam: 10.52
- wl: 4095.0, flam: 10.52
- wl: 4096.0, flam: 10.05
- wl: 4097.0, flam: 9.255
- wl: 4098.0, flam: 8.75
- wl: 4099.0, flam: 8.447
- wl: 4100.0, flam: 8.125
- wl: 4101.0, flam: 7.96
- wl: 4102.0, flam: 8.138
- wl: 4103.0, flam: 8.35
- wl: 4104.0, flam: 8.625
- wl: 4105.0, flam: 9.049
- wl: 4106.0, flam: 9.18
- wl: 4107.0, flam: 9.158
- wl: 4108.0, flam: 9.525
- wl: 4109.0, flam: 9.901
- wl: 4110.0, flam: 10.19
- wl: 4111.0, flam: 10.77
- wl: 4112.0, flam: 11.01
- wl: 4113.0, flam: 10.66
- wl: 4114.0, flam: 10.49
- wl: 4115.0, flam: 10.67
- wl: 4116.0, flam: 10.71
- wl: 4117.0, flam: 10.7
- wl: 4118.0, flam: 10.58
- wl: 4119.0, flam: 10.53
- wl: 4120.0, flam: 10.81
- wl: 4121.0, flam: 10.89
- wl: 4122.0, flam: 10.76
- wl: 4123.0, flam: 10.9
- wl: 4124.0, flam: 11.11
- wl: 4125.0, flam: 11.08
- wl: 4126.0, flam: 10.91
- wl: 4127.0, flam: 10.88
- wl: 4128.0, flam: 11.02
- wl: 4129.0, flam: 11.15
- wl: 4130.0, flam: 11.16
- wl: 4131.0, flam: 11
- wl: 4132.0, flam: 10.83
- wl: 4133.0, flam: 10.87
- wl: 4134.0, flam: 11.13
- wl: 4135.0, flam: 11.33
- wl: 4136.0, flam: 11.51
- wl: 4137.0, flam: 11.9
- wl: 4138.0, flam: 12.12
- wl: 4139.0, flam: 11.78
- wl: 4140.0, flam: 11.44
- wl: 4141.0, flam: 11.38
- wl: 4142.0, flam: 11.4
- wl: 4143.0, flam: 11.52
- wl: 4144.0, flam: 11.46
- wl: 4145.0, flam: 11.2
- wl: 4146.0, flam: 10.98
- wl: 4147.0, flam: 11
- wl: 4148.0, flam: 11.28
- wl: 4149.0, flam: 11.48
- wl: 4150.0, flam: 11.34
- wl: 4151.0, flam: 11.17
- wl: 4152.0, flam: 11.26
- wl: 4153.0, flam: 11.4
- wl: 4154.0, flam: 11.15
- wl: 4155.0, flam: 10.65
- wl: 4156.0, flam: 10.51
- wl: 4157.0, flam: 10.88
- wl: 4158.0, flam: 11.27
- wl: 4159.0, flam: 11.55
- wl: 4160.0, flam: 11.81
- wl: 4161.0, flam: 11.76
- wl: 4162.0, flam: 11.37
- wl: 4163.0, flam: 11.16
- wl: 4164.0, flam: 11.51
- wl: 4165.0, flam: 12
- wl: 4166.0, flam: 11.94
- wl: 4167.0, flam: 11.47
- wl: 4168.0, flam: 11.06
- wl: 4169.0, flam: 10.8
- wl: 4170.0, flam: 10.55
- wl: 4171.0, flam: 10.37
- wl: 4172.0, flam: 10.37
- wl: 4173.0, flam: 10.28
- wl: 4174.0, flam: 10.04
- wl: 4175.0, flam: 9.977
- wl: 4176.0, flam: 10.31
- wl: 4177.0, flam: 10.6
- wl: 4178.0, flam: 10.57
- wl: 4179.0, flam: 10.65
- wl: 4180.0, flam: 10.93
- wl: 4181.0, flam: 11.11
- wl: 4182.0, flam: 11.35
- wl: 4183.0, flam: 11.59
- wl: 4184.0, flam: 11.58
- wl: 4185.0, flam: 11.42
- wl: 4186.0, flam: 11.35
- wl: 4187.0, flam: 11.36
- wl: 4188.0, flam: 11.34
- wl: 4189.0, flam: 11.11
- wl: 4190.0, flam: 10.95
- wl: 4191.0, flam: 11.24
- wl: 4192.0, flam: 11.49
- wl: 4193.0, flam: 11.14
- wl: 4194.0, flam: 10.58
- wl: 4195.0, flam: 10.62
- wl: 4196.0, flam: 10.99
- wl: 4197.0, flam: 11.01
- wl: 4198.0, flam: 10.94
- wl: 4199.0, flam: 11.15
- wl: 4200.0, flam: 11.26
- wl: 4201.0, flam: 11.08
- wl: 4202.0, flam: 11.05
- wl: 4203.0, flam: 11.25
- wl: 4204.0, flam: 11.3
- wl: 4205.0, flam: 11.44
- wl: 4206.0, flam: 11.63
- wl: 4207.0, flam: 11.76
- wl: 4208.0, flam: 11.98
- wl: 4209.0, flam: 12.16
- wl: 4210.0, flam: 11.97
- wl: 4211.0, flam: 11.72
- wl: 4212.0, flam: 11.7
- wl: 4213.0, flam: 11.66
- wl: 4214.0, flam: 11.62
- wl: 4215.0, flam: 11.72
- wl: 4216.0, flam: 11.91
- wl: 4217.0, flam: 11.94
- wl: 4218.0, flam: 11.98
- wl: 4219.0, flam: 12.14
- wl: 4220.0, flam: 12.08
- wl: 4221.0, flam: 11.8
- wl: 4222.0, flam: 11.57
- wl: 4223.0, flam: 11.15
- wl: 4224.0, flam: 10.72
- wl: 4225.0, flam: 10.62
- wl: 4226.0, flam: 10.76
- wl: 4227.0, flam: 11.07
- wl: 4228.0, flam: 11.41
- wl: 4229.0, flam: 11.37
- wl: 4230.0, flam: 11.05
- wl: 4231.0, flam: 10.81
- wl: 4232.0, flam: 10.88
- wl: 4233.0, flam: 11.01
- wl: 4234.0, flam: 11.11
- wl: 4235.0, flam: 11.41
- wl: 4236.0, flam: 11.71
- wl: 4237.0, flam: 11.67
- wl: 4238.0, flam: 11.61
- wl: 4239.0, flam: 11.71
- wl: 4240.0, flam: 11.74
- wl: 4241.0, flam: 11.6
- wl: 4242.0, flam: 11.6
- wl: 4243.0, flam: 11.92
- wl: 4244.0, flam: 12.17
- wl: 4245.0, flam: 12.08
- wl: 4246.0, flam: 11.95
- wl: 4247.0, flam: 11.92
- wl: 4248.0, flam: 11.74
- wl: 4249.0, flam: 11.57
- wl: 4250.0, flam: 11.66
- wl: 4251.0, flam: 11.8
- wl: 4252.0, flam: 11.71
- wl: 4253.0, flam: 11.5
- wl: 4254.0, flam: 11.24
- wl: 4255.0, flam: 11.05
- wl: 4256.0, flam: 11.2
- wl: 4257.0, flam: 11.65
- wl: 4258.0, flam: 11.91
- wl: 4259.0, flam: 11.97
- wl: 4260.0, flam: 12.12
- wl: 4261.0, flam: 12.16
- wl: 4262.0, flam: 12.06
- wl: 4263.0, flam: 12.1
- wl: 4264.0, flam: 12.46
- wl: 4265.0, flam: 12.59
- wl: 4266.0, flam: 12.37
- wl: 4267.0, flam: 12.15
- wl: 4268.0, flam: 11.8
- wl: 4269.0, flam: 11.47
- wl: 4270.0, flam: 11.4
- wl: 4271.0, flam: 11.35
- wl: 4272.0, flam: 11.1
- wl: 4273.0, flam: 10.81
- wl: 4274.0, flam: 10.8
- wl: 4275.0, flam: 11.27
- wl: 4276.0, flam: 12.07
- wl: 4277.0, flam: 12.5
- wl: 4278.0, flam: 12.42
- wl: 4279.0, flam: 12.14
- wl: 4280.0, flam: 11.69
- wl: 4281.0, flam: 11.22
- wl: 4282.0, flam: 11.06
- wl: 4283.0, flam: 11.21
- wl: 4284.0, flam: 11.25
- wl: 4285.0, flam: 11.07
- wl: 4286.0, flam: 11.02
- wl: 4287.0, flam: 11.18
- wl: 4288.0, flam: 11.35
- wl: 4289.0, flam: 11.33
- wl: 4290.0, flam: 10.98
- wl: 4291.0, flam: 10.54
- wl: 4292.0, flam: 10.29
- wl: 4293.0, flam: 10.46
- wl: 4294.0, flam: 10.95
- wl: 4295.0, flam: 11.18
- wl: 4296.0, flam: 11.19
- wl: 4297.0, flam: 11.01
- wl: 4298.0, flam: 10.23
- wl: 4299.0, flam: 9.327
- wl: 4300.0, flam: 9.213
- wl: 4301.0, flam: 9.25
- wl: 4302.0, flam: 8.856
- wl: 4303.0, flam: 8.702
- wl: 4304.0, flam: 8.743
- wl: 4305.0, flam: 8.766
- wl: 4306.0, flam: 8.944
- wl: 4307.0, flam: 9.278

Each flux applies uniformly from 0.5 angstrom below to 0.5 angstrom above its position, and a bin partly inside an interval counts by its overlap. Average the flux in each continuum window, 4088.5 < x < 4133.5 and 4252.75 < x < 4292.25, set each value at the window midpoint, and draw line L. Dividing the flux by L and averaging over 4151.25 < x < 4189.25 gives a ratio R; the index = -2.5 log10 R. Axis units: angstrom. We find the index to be -0.04 mag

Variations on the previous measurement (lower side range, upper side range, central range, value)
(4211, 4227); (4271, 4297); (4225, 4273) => -0.02 mag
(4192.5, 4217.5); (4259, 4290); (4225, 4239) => 0.03 mag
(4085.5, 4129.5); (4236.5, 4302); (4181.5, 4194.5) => -0.05 mag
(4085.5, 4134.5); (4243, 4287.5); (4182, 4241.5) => -0.02 mag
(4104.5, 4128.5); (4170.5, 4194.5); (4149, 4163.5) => -0.05 mag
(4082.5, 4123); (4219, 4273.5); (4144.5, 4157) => -0.05 mag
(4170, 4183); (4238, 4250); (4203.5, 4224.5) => -0.04 mag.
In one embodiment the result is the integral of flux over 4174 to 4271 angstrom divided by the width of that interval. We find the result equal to 11.5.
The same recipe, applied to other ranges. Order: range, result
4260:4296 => 11.5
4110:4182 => 11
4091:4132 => 10.1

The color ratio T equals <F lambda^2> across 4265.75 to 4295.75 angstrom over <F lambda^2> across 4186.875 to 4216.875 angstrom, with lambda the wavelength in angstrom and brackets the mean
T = 1.0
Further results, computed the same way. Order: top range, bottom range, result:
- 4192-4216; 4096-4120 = 1.24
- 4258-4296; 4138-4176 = 1.09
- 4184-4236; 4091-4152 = 1.12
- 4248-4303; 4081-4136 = 1.17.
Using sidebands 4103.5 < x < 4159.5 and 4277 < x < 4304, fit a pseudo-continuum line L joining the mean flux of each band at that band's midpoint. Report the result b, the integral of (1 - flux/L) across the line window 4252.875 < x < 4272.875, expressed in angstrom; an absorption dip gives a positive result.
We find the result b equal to -1.9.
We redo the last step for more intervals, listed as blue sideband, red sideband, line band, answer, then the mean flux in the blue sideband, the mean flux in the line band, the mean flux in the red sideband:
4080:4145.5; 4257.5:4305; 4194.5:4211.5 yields -0.77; 10.6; 11.4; 11.1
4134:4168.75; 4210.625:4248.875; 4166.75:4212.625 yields 1.44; 11.4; 11.1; 11.5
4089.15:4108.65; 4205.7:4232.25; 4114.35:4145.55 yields -3.65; 9.4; 11.1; 11.5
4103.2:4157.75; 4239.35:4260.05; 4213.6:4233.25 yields 0.23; 10.8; 11.4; 11.7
